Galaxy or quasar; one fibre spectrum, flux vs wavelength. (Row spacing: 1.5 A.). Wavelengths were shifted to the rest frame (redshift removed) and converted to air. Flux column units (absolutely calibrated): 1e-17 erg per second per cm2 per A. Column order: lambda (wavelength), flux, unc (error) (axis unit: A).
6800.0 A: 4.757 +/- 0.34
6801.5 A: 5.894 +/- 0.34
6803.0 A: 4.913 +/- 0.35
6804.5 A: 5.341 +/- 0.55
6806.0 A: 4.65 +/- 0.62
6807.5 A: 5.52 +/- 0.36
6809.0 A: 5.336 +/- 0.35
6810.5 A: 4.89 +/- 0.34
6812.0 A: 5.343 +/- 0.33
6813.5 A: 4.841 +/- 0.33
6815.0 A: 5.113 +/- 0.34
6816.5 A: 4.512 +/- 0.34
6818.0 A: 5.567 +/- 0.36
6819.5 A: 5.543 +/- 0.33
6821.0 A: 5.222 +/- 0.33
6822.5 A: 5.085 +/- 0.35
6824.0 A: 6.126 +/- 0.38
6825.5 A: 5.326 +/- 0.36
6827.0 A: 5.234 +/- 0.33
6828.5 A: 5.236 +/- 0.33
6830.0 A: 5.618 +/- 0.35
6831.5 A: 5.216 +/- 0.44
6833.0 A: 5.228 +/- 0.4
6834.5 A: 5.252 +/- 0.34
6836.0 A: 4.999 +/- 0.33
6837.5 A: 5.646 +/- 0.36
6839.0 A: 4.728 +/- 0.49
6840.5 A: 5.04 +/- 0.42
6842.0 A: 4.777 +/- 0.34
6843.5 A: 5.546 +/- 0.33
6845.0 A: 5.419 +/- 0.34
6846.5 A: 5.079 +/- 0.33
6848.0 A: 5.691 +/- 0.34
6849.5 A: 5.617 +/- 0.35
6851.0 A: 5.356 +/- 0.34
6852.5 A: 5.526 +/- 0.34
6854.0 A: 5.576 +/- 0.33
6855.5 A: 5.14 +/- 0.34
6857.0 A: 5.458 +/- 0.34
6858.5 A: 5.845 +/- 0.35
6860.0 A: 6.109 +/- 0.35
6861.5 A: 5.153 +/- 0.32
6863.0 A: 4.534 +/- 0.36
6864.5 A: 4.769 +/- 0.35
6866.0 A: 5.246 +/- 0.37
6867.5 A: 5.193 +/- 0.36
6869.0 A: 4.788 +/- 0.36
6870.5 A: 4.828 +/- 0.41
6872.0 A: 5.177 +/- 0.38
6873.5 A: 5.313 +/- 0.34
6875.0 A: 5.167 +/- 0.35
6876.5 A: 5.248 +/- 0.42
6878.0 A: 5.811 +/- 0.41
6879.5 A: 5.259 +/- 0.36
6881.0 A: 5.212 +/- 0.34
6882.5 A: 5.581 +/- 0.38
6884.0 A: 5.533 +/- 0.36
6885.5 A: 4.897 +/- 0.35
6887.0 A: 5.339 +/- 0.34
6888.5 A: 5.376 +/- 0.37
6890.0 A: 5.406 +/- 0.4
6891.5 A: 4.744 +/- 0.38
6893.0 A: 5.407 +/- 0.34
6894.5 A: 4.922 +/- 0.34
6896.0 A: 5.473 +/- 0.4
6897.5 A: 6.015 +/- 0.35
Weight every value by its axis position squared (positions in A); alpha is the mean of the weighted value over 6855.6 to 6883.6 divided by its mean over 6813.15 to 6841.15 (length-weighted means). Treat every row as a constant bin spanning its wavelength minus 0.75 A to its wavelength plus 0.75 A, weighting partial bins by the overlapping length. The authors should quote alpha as 1.02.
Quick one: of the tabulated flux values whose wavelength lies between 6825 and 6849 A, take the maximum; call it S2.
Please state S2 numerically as 5.691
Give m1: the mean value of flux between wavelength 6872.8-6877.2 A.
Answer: 5.24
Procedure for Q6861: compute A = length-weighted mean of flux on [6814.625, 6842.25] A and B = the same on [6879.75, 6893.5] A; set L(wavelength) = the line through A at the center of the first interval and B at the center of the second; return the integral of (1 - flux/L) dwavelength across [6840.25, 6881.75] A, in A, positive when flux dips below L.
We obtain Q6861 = -0.2 A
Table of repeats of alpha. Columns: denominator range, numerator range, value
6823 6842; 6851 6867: 1.02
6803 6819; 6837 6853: 1.05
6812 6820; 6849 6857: 1.07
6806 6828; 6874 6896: 1.03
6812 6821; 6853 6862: 1.09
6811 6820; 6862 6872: 0.97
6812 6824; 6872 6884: 1.05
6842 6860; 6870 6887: 0.97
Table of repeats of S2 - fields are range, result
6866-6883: 5.811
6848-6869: 6.109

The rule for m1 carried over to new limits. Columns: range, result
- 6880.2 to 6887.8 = 5.31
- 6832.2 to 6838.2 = 5.28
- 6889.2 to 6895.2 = 5.12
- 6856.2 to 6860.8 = 5.79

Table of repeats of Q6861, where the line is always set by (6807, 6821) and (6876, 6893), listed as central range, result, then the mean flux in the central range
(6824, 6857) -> -0.56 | 5.32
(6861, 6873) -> 0.72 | 4.96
